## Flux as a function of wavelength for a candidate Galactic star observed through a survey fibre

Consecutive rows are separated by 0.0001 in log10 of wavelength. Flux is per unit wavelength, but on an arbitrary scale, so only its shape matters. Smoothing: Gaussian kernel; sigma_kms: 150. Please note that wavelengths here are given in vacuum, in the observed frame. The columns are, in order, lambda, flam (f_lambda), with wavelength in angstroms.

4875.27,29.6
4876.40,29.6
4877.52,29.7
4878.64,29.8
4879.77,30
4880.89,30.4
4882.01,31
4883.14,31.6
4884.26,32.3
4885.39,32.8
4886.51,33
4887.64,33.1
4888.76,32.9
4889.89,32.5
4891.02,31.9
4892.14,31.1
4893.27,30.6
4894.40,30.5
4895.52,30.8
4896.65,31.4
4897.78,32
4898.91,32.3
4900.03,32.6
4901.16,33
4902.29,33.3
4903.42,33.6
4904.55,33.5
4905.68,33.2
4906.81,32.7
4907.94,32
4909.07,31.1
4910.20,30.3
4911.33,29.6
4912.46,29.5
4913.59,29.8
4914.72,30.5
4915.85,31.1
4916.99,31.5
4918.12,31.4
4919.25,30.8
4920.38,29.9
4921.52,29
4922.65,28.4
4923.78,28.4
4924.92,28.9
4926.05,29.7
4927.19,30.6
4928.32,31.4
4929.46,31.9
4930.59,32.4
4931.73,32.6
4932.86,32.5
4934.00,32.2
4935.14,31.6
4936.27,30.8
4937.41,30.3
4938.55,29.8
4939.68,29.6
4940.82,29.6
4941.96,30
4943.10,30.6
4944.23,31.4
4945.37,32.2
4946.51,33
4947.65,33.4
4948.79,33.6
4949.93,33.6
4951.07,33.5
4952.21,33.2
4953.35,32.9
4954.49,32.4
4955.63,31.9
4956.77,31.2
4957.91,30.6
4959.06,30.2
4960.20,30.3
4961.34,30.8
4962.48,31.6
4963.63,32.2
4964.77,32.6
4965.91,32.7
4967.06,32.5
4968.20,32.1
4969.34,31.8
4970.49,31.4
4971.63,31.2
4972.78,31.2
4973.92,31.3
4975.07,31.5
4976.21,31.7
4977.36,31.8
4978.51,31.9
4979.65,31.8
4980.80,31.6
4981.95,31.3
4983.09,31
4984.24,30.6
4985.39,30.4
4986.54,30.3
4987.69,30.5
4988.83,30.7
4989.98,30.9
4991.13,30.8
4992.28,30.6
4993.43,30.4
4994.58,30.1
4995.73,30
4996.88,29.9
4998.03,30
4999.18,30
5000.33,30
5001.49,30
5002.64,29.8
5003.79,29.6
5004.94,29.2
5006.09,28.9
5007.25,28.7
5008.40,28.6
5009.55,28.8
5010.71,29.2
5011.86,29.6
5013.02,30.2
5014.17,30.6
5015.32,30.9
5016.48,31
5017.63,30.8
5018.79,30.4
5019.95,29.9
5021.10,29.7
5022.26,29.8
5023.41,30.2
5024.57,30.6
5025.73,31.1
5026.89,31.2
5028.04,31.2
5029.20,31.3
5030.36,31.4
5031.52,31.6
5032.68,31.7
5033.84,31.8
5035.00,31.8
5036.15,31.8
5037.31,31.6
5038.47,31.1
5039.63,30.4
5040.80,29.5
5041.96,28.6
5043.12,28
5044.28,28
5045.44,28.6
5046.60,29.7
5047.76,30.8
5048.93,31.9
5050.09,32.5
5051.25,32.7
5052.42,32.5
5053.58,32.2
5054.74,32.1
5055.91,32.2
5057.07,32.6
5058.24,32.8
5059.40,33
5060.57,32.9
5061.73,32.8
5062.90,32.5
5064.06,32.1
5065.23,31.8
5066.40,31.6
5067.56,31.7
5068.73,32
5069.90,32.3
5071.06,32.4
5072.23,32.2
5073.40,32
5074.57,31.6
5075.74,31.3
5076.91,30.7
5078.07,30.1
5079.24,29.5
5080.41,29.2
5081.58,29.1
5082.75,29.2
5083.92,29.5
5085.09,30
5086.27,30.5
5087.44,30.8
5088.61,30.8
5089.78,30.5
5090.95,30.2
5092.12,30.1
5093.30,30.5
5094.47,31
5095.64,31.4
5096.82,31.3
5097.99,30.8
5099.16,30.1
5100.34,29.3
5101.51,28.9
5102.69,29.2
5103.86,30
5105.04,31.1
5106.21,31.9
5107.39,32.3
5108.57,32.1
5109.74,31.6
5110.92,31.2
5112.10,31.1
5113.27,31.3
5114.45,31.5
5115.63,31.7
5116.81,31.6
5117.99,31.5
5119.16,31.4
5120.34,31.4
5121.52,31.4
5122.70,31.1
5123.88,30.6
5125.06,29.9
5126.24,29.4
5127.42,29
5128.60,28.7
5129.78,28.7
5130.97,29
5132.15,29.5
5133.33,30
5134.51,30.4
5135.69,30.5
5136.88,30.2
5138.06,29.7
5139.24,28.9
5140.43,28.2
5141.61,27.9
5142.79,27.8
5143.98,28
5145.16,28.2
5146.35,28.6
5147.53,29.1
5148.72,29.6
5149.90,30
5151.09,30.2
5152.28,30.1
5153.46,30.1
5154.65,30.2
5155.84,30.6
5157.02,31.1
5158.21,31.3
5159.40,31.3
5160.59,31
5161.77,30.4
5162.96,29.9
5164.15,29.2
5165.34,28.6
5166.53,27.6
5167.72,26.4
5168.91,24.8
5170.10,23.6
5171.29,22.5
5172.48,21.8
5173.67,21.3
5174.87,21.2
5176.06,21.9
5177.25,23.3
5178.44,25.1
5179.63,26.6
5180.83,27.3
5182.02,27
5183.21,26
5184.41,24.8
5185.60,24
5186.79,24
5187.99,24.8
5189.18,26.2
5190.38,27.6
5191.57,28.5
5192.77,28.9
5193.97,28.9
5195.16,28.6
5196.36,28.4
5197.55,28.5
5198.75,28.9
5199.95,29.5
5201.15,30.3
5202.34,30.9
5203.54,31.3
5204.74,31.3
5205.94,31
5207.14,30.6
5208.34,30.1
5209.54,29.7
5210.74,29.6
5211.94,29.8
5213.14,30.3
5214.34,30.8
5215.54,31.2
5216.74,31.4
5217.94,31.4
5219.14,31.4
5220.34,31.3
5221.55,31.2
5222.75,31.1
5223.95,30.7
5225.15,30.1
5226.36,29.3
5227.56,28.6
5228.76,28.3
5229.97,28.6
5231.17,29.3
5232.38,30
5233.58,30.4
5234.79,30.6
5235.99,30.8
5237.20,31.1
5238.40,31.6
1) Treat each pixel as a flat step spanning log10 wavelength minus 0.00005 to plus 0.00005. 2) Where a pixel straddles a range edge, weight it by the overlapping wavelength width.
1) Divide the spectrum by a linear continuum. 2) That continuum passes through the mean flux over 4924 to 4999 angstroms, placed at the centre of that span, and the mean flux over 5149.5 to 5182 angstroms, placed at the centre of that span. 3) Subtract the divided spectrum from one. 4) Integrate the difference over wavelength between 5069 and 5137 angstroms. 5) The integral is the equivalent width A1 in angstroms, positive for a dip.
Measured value -5.0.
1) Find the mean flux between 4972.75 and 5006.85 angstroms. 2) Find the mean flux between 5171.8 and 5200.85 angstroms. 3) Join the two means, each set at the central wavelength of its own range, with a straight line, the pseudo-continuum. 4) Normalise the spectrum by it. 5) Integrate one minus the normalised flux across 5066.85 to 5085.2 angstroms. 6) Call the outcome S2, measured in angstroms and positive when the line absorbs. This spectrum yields -1.5 angstroms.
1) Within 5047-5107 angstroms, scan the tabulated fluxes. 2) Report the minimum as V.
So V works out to 28.9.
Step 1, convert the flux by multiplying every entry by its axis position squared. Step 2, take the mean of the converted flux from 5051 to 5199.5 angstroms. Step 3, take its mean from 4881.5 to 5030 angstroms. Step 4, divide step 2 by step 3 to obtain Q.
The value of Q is 1.0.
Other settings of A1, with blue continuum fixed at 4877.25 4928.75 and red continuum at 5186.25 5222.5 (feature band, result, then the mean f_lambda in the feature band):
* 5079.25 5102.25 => 0.0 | 30.1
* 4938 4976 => -1.0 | 31.7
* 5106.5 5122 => -0.8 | 31.5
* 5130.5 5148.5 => 0.5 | 29.1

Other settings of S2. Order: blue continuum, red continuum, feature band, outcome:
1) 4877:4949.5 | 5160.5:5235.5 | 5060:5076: -1.3 angstroms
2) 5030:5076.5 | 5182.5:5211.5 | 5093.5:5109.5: -0.1 angstroms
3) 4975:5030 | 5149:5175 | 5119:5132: -0.7 angstroms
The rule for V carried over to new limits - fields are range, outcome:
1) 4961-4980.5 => 30.8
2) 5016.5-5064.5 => 28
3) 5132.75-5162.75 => 27.8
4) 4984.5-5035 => 28.6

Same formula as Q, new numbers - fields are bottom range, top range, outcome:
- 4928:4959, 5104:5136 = 1.04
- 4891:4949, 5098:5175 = 1.03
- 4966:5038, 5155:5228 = 0.99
